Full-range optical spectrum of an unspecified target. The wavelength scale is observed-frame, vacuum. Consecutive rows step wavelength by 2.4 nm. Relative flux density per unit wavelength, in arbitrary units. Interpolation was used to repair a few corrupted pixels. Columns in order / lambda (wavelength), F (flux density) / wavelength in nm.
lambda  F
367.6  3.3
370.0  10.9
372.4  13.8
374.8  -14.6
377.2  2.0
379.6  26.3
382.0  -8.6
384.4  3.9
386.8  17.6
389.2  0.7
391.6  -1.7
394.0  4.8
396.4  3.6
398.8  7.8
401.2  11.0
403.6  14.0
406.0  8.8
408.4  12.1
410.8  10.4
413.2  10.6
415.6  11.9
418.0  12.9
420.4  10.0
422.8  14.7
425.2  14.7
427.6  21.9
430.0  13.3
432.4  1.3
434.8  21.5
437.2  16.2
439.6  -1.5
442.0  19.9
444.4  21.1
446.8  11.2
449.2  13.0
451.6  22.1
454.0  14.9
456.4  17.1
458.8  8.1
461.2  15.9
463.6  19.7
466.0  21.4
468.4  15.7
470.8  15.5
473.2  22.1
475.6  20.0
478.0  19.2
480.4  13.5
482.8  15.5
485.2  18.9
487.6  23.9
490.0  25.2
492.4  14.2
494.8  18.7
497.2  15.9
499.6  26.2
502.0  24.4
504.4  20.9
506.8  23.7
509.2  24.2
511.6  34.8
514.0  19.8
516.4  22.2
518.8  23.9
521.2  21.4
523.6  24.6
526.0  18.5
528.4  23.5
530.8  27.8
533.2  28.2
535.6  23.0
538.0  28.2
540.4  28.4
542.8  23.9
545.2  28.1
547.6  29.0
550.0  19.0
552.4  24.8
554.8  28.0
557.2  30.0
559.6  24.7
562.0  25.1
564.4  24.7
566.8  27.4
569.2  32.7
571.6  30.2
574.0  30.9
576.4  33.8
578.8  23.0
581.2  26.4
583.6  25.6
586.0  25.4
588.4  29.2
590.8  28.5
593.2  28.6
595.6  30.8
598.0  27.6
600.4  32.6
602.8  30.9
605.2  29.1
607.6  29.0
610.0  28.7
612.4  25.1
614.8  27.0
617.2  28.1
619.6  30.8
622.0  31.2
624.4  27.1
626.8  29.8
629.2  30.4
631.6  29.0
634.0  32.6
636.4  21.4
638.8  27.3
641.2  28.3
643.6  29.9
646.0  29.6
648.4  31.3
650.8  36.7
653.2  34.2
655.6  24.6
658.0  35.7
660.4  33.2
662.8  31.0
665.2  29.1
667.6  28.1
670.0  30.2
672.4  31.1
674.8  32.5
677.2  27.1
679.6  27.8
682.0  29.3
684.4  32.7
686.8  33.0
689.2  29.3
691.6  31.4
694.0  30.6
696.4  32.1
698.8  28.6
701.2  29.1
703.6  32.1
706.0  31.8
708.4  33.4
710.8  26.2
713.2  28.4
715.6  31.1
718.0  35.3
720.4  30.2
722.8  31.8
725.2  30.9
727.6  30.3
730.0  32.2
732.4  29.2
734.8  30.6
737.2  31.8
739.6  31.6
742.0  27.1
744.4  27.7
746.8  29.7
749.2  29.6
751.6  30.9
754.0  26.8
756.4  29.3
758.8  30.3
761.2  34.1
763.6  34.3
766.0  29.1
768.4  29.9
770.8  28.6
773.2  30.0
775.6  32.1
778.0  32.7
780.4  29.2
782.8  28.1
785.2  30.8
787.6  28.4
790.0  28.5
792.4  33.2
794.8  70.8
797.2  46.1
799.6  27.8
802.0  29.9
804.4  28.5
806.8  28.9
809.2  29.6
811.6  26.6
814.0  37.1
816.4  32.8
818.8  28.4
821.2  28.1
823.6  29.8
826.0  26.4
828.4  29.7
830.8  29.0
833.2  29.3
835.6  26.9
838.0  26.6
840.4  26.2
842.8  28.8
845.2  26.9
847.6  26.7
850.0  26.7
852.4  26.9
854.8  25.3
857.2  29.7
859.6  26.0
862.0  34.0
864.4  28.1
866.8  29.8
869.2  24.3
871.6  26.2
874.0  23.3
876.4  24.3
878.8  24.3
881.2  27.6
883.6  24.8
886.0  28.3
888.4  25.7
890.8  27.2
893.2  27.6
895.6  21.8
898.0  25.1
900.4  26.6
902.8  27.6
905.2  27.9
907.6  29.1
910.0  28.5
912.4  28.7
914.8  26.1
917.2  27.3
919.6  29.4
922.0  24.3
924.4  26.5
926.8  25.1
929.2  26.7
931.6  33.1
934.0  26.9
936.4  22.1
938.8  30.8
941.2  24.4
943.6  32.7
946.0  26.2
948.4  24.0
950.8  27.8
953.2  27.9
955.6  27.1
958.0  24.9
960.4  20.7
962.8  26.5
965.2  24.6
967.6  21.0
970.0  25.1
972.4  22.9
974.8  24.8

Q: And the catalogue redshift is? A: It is 0.211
